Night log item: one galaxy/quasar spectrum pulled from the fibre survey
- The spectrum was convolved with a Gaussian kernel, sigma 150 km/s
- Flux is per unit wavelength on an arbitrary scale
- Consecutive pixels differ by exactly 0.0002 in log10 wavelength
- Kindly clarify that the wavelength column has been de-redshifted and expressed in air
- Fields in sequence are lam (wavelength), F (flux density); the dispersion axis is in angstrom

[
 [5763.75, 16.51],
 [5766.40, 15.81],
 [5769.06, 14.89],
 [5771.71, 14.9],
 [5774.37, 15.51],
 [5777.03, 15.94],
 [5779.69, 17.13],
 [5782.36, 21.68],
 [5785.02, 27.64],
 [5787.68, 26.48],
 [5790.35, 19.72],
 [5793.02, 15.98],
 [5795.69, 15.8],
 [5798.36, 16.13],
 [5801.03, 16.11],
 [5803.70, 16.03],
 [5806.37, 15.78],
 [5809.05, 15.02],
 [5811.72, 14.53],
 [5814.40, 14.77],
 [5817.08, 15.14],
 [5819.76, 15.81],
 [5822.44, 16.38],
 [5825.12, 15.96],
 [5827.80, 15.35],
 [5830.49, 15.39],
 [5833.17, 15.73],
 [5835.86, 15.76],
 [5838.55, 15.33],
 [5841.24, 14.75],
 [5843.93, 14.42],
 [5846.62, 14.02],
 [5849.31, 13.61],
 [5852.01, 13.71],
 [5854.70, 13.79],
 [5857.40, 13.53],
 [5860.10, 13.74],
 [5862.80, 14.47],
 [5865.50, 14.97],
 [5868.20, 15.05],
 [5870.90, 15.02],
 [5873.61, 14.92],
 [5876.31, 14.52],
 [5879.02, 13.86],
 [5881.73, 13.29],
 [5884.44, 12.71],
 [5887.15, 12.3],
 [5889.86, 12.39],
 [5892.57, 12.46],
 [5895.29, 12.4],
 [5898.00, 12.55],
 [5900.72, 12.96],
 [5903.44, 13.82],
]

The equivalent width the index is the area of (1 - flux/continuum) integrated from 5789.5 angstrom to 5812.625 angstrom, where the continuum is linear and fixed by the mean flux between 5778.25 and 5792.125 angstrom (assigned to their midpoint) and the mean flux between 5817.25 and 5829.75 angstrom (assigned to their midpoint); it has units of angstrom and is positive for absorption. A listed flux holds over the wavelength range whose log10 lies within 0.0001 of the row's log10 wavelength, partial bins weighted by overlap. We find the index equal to 4.1 angstrom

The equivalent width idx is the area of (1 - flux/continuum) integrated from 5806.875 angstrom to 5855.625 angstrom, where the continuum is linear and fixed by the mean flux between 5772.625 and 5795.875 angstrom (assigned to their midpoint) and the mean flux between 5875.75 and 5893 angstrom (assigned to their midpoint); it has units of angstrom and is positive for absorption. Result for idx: 4.50 angstrom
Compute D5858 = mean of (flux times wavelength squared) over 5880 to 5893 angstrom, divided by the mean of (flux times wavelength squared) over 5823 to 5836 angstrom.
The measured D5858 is 0.82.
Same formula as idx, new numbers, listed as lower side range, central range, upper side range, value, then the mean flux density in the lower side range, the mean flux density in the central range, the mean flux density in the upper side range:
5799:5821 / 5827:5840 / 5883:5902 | -0.8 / 15.4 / 15.5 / 12.5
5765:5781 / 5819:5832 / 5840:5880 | -0.8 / 15.7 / 15.8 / 14.3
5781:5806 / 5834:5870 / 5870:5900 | 2.4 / 19.4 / 14.4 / 13.3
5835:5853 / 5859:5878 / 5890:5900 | -1.6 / 14.5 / 14.7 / 12.5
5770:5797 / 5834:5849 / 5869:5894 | 0.9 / 19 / 14.8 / 13.5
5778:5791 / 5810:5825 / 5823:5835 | 1.7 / 22.5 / 15.4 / 15.7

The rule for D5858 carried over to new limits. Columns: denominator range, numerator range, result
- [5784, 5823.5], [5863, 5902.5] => 0.80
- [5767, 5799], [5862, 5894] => 0.77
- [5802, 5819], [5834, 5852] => 0.97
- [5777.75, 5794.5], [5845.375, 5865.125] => 0.67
